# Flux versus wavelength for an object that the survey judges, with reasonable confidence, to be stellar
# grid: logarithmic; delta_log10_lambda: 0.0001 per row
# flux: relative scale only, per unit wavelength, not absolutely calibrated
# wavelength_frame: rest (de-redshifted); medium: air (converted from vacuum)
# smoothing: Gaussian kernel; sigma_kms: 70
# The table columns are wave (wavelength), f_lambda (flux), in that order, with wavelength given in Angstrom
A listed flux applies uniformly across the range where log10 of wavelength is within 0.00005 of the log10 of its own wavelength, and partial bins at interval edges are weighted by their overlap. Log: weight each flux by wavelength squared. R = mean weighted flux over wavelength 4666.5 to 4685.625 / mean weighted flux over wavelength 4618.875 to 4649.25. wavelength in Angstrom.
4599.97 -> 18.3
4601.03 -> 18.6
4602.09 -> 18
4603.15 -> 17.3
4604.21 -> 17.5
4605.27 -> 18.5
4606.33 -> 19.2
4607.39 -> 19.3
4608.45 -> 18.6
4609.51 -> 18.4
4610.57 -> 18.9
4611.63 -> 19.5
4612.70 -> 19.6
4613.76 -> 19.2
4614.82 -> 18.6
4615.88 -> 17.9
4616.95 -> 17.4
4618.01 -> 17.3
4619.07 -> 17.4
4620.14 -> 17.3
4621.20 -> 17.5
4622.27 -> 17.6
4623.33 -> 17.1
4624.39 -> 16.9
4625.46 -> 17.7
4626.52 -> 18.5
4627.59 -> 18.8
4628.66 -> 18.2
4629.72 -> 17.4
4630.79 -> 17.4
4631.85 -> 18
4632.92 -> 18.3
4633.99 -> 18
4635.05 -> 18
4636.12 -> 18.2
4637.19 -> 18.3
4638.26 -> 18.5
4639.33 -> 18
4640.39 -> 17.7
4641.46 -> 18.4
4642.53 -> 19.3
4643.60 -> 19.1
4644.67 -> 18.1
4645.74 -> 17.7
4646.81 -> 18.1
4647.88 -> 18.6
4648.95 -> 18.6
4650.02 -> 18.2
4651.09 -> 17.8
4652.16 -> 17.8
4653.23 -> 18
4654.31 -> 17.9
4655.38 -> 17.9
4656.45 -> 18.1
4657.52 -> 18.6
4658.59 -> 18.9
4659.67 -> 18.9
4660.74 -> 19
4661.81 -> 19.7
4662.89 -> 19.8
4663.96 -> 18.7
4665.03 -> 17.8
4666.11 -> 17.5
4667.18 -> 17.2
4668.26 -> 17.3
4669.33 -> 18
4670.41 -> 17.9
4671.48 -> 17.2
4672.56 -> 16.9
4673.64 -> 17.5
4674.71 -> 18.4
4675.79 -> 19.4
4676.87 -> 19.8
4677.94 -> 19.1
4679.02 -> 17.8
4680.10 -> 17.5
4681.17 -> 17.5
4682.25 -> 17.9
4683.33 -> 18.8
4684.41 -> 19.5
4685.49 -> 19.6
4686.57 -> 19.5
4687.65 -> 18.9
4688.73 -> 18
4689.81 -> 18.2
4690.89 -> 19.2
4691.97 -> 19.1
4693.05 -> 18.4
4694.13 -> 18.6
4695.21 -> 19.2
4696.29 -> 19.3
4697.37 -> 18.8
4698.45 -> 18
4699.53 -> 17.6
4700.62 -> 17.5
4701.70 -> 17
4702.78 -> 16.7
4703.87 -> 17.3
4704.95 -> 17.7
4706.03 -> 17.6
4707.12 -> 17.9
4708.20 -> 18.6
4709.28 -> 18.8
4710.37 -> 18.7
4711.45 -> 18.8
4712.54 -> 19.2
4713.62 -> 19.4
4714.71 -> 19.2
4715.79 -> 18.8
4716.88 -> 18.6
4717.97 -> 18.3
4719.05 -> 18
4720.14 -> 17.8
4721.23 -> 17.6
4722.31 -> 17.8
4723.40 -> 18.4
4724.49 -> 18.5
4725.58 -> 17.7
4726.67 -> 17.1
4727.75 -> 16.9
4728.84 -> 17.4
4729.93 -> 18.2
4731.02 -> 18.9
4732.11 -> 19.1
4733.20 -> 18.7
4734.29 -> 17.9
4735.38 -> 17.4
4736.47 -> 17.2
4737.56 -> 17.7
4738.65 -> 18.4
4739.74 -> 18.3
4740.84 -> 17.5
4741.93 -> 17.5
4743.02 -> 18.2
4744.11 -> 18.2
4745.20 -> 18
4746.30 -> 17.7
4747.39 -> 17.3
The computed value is 1.03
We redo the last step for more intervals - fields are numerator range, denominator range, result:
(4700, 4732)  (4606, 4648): 1.03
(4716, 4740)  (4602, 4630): 1.04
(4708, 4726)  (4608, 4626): 1.07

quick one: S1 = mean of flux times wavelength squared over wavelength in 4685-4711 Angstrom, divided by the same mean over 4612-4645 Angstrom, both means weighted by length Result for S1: 1.0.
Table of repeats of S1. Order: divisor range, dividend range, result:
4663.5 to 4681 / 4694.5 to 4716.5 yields 1.03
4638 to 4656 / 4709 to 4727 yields 1.04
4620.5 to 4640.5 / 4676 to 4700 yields 1.07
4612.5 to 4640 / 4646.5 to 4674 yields 1.03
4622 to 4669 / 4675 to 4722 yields 1.04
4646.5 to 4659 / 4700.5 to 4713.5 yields 1.01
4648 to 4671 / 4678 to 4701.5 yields 1.03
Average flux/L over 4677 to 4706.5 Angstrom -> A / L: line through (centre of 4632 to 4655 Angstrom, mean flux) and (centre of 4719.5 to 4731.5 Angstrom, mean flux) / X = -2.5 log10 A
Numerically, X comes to -0.02 mag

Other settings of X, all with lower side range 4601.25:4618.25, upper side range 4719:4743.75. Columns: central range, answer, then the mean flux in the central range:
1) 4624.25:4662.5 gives 0.004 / 18.3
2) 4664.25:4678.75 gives 0.011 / 18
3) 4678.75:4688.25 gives -0.025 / 18.6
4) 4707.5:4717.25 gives -0.052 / 18.9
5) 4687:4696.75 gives -0.040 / 18.8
